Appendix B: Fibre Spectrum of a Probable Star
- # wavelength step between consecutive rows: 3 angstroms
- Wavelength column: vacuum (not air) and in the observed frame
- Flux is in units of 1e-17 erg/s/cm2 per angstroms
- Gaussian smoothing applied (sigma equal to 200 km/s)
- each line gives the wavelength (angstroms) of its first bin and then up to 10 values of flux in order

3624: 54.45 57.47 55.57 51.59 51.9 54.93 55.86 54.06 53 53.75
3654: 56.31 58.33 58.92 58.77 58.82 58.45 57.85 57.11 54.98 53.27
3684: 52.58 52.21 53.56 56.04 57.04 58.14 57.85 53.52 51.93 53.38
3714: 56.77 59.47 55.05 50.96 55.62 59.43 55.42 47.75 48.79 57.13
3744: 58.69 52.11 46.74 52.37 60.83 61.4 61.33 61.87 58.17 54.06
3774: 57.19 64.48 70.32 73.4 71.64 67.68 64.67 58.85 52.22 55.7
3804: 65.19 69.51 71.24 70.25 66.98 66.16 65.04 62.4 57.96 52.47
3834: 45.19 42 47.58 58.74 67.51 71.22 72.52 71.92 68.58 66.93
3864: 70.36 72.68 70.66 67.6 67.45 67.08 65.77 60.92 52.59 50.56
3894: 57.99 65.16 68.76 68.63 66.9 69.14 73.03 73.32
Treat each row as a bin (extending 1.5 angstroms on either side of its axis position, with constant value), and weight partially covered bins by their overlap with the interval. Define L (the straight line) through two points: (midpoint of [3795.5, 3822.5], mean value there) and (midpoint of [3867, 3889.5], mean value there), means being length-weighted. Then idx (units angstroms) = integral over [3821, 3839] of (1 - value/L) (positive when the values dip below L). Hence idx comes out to 3.1 angstroms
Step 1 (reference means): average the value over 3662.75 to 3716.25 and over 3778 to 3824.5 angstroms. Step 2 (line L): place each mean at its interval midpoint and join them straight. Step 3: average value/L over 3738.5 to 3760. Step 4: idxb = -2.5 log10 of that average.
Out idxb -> 0.11 mag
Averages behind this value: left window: 55.7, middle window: 55.2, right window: 65.8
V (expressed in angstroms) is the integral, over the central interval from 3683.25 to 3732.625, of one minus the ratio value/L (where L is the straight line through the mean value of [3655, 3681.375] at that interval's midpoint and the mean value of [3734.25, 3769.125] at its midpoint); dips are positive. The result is 1.2 angstroms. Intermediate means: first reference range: 57.5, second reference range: 55.7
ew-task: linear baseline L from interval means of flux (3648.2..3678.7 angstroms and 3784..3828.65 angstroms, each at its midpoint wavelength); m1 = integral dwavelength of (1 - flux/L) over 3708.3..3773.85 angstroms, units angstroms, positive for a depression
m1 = 6.1 angstroms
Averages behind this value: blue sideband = 57.2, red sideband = 64.6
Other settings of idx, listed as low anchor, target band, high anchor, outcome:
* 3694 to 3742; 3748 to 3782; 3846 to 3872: 0.6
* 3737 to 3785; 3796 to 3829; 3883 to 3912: -1.9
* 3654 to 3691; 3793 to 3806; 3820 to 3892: 0.4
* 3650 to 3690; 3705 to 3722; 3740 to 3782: 0.7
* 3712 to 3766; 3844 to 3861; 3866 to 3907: -2.0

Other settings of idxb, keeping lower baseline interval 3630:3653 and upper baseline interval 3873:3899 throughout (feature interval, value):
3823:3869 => -0.031 mag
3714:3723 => 0.001 mag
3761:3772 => -0.023 mag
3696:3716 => 0.006 mag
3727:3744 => 0.050 mag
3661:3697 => -0.019 mag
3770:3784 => -0.104 mag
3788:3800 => -0.033 mag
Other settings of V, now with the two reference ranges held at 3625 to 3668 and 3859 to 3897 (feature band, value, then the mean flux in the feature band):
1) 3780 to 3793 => -1.9 angstroms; 69.6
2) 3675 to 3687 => 0.7 angstroms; 53.9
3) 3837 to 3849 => 1.0 angstroms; 57.6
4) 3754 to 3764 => -0.2 angstroms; 60.8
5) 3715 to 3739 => 1.8 angstroms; 54.2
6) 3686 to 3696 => 0.5 angstroms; 54.5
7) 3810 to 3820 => -1.0 angstroms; 68.4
